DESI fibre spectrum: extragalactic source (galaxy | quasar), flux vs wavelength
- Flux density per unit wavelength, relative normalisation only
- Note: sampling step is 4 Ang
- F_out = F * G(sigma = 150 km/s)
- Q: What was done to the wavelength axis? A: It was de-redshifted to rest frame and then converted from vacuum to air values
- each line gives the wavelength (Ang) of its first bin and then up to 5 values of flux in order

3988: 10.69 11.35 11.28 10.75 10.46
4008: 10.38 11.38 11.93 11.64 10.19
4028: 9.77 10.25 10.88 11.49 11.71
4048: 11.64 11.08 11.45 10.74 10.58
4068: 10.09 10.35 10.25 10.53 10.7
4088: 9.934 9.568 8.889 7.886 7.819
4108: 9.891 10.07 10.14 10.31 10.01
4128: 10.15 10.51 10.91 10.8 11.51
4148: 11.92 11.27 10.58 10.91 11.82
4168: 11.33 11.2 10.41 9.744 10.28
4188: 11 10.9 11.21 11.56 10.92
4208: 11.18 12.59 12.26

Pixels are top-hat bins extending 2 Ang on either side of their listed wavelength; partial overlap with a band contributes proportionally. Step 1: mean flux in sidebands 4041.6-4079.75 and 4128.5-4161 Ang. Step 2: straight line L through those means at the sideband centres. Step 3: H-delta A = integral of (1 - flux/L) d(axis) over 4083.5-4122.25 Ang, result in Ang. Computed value 5.18 Ang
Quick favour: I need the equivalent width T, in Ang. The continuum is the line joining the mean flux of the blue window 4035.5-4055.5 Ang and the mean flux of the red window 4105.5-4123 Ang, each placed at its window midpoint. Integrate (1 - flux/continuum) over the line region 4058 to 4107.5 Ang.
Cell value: 4.1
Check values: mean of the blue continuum 11.4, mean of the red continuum 10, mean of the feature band 9.78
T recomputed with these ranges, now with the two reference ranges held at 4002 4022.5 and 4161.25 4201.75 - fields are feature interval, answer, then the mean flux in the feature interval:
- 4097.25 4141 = 4.7 Ang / 9.83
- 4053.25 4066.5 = 0.2 Ang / 10.9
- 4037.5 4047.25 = -0.4 Ang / 11.6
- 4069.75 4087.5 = 1.0 Ang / 10.4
